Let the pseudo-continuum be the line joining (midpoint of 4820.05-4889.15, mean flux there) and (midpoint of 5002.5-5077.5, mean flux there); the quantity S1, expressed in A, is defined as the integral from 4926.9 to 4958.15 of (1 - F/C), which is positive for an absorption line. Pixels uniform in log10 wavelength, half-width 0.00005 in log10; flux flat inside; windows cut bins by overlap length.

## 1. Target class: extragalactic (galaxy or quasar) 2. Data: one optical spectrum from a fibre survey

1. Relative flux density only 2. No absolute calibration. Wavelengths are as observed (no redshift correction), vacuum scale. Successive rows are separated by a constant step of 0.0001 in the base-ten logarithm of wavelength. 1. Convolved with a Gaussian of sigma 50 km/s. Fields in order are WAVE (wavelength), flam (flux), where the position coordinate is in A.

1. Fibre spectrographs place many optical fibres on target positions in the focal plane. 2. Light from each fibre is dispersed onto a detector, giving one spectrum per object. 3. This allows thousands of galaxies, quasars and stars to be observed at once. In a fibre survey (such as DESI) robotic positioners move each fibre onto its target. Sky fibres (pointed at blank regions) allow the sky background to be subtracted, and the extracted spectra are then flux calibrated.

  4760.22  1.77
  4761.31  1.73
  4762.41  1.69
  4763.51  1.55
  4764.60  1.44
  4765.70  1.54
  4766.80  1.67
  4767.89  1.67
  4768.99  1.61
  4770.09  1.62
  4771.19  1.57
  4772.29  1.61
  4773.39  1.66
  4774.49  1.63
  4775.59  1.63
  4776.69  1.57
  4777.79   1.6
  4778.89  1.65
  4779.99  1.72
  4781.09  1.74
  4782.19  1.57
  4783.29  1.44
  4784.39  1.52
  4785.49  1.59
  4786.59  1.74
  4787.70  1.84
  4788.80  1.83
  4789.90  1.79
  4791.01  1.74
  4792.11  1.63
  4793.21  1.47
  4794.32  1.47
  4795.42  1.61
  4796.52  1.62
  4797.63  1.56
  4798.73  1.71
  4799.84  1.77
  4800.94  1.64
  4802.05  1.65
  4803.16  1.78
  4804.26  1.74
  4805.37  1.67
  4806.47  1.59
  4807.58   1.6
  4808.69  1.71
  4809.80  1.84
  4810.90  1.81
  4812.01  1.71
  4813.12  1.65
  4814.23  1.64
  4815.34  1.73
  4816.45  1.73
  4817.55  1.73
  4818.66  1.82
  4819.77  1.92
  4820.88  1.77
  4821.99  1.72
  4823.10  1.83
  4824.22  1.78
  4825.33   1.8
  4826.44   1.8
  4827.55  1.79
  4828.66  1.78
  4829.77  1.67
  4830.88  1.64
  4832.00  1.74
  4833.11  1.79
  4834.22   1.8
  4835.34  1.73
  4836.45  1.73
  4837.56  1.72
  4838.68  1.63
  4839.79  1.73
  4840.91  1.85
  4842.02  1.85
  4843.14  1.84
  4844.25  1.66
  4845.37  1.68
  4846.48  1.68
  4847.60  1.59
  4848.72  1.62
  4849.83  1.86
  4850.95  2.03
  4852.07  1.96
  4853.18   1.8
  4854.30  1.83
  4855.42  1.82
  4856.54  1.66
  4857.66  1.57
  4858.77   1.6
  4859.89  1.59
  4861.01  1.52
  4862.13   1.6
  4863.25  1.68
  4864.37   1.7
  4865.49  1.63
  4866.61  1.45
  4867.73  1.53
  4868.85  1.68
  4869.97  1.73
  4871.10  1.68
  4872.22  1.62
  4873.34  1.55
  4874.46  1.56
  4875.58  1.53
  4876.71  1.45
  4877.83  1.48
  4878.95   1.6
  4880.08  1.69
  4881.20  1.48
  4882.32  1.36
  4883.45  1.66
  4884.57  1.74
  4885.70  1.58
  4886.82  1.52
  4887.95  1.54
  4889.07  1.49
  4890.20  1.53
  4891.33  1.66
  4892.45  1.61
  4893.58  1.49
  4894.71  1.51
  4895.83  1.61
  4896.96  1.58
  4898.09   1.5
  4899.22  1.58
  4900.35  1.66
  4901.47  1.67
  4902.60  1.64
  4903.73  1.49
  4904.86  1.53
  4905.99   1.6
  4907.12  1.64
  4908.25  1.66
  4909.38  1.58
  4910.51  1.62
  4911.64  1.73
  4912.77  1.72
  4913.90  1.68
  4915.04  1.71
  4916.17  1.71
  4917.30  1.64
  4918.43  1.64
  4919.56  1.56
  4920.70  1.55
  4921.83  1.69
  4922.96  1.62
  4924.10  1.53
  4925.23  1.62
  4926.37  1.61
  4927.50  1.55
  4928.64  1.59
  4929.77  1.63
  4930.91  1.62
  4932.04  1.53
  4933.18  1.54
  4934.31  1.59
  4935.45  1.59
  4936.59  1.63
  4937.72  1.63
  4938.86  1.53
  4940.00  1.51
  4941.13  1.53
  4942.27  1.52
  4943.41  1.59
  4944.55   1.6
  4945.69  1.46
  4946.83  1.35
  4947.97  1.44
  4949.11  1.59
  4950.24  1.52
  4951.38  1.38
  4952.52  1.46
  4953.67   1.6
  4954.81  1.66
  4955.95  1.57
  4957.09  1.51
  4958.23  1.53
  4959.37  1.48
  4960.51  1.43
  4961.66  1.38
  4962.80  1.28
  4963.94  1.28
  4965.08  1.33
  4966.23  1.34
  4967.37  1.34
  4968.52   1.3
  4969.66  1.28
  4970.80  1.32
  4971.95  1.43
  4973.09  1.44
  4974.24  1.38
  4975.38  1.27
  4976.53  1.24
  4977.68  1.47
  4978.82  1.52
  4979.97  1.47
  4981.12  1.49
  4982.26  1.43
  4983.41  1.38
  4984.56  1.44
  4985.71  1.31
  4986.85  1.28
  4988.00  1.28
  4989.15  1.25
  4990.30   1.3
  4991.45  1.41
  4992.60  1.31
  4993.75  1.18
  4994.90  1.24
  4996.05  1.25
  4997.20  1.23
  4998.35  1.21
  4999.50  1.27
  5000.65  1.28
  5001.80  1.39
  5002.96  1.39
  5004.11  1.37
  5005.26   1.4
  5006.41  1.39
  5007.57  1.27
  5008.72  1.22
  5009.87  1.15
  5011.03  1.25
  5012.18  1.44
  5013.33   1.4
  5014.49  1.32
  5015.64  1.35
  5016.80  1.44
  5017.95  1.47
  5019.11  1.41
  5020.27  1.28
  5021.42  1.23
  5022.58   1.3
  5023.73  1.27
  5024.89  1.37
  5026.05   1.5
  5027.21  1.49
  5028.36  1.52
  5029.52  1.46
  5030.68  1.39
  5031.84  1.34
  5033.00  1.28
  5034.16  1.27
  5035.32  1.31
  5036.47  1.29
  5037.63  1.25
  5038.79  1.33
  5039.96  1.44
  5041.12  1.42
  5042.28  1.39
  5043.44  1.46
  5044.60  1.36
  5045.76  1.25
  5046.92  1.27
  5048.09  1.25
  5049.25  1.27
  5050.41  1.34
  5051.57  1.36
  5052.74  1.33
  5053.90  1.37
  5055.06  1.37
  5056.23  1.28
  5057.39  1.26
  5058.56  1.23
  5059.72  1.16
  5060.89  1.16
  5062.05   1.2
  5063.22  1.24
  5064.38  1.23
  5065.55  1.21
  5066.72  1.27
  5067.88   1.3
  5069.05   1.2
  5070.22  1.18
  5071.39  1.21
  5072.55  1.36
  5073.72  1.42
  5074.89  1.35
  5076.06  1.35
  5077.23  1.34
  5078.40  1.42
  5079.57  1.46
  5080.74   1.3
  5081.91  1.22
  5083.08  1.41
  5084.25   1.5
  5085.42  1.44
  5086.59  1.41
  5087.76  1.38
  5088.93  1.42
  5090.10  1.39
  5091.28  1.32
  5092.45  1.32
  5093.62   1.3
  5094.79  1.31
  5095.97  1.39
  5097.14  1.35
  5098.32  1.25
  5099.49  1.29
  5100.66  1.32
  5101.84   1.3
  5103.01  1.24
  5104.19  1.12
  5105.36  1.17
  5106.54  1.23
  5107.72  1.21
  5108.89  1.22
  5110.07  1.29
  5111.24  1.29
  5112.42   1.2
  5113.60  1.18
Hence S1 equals -0.72 A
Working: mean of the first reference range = 1.68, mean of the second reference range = 1.32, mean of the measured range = 1.55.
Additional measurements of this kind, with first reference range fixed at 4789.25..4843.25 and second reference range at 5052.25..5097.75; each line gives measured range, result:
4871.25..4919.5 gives 0.1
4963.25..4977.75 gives 1.4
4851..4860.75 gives -0.5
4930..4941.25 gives -0.3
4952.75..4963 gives 0.0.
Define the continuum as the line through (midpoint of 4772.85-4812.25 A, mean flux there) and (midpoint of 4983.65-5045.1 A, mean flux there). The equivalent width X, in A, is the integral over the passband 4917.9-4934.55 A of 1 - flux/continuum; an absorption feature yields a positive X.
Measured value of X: -1.4 A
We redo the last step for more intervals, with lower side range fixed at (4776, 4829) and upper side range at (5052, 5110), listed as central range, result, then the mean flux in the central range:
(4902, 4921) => -1.1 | 1.63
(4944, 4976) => 1.0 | 1.43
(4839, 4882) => -1.4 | 1.67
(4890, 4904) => -0.2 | 1.58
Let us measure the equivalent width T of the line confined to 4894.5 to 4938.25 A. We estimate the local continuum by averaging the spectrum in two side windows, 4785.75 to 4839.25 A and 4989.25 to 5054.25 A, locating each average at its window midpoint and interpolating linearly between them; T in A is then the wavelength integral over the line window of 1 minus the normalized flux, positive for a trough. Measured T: -2.4 A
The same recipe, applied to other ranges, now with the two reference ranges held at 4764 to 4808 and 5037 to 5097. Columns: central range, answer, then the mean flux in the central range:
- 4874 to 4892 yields -0.3 A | 1.55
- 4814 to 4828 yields -1.6 A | 1.78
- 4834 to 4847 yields -1.4 A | 1.74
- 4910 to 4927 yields -1.7 A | 1.64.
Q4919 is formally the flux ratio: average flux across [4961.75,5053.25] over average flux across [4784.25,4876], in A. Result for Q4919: 0.8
